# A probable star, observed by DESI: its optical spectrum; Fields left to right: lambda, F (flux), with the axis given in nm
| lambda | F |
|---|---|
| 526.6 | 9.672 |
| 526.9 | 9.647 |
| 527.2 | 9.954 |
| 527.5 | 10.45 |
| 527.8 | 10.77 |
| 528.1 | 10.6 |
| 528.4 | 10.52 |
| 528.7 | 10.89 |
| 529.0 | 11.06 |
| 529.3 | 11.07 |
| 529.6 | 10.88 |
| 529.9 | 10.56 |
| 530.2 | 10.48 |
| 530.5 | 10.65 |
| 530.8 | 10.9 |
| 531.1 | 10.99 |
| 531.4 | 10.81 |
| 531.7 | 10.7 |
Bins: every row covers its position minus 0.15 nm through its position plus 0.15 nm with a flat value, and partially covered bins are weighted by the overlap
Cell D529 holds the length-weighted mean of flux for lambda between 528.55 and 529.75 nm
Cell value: 11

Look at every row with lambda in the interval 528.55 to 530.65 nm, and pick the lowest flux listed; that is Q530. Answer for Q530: 10.48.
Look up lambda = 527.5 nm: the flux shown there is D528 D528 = 10.45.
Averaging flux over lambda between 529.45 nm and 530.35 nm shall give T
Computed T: 10.6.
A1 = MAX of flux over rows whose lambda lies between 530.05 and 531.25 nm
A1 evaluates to 10.99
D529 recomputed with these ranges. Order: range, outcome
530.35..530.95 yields 10.8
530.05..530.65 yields 10.6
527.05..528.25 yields 10.4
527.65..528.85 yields 10.7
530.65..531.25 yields 10.9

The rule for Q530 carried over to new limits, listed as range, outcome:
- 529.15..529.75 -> 10.88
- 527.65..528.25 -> 10.6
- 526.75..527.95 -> 9.647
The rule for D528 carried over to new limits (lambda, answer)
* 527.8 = 10.77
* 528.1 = 10.6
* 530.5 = 10.65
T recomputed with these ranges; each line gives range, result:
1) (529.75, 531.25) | 10.7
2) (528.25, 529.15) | 10.8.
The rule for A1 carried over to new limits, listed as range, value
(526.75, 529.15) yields 11.06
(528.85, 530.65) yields 11.07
